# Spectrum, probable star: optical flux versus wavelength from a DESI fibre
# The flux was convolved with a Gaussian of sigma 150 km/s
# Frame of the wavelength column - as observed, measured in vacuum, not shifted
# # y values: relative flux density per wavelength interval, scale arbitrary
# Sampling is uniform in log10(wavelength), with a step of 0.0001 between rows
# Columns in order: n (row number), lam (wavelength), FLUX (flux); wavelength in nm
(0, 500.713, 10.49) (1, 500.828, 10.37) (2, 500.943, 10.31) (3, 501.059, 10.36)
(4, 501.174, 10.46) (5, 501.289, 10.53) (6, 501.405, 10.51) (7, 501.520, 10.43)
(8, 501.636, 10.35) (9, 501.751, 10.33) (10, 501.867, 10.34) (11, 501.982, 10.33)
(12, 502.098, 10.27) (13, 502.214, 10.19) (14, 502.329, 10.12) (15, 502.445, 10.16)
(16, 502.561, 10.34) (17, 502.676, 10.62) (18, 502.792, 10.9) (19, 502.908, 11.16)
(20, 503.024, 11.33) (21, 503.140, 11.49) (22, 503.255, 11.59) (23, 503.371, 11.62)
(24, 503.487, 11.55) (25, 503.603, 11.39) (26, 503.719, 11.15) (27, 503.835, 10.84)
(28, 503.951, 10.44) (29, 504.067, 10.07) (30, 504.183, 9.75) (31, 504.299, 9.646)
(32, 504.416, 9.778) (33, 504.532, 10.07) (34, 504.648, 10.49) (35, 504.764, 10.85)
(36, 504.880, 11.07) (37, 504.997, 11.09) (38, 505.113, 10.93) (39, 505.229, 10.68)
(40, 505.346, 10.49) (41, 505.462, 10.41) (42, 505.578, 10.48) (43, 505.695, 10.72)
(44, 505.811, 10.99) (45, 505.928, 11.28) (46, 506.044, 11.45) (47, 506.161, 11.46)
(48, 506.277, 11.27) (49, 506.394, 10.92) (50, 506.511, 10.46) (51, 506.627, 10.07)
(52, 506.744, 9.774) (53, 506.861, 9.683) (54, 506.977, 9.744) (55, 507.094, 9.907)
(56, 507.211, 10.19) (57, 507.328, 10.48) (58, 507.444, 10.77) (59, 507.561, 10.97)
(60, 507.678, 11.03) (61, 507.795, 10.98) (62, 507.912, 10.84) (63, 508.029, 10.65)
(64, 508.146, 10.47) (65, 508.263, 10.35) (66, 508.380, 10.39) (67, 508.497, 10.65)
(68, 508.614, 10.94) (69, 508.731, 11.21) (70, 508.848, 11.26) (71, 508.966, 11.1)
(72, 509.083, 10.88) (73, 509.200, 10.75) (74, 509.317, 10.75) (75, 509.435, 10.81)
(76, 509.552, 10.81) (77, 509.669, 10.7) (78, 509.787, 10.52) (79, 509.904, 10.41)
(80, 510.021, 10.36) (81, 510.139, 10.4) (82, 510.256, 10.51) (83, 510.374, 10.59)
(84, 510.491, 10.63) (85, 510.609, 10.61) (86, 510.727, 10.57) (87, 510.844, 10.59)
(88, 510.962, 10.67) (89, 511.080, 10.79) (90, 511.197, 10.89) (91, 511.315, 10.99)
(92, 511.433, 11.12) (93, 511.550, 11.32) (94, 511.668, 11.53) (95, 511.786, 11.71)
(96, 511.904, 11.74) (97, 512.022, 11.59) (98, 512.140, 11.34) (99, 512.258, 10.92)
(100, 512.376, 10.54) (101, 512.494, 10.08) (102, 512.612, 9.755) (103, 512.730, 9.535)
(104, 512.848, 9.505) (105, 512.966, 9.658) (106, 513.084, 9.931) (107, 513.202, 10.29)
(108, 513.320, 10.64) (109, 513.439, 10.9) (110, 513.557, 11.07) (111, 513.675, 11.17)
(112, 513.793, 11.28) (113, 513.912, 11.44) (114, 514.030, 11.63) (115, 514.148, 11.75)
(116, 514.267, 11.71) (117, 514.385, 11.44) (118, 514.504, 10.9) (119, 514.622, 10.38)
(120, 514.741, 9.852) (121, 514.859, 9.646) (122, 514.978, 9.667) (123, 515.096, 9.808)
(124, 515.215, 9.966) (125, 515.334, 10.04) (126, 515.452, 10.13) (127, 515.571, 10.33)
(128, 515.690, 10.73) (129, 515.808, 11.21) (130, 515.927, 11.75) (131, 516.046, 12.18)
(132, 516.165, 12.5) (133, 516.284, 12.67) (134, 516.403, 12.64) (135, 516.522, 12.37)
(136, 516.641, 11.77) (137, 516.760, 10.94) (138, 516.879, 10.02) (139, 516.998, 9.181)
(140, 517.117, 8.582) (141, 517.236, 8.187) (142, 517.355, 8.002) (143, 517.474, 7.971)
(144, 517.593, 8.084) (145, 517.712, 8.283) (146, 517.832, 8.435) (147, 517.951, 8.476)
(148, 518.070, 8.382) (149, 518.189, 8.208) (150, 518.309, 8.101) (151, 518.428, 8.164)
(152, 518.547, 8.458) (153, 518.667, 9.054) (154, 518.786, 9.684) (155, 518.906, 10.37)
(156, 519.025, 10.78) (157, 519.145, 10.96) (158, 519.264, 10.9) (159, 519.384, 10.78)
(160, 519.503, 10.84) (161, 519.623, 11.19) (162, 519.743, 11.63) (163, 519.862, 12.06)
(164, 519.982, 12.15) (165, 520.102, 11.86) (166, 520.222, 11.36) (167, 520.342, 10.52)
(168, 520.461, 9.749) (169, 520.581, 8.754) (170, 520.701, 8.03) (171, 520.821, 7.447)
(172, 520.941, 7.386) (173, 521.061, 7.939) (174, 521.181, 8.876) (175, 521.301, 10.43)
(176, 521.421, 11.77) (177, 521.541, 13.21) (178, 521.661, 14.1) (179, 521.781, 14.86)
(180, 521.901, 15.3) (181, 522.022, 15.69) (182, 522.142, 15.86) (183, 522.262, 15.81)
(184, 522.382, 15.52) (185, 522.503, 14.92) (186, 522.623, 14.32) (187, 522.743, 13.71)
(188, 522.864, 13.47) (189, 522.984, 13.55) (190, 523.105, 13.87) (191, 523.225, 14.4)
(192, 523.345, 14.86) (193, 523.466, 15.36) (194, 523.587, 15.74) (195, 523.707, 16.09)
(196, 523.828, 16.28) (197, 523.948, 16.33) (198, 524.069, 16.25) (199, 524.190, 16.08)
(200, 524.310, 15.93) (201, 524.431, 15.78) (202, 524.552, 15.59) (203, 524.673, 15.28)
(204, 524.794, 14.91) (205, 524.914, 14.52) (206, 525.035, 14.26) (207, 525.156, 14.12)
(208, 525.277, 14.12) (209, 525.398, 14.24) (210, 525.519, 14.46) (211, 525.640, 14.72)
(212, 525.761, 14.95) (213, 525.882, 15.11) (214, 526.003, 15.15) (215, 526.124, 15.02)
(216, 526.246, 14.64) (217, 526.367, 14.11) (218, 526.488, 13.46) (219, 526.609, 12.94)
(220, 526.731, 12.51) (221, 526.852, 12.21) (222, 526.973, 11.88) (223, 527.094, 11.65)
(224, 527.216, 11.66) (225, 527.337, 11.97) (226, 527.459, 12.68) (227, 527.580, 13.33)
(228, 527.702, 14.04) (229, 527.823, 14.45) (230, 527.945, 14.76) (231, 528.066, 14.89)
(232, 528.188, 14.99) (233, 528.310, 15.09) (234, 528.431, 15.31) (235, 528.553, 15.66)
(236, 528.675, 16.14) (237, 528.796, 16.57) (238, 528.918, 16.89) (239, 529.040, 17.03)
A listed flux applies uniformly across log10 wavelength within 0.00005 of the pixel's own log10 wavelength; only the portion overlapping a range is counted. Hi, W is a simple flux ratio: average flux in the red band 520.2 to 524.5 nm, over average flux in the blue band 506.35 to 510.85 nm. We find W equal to 1.26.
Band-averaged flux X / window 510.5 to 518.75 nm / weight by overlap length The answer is 10.3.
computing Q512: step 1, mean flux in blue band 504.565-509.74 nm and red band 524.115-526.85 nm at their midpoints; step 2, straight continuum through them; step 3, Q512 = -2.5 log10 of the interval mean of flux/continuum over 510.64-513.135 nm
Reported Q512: 0.10 mag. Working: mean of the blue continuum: 10.7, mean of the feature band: 10.7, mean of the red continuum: 14.6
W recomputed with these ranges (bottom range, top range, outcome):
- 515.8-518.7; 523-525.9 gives 1.55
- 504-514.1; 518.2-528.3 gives 1.22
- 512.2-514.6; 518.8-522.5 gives 1.08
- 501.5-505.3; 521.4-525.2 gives 1.41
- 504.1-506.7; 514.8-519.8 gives 0.94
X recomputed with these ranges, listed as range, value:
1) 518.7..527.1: 13.2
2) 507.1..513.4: 10.7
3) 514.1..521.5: 10.1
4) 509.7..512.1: 10.9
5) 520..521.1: 9.36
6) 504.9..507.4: 10.6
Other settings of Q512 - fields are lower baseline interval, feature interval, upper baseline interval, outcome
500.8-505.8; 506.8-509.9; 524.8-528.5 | 0.07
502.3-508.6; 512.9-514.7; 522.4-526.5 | 0.15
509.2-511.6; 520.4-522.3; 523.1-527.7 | 0.16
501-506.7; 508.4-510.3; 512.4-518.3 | -0.03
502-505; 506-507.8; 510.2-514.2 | 0.02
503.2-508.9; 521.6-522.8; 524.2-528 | -0.12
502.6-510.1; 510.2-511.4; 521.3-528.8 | 0.09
